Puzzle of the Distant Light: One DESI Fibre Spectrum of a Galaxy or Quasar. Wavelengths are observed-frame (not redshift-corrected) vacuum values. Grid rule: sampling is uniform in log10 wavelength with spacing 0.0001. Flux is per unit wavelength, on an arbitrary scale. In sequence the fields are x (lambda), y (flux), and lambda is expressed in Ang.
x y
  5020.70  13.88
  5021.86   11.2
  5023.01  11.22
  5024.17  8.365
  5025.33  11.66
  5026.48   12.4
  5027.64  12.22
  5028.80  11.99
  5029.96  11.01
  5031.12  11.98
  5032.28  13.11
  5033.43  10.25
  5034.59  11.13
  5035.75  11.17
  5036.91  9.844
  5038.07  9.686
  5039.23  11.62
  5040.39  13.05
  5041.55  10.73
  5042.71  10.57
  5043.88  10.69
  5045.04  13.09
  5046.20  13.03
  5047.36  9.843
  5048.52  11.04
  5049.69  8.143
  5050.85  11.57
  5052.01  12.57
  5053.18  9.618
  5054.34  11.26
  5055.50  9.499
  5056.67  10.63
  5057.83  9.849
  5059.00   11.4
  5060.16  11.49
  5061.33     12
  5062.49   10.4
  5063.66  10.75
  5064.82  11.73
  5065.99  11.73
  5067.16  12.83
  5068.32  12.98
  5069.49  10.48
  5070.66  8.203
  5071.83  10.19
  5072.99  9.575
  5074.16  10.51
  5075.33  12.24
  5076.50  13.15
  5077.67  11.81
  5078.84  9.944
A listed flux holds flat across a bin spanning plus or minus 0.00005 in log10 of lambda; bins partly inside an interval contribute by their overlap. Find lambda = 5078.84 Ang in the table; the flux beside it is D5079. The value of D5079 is 9.944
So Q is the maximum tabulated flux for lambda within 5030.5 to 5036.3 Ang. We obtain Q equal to 13.11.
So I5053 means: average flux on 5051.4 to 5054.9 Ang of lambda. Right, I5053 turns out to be 11.2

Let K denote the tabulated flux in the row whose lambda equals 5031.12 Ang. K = 11.98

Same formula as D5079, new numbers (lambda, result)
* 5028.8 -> 11.99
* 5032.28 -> 13.11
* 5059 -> 11.4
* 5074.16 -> 10.51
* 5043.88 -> 10.69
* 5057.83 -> 9.849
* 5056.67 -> 10.63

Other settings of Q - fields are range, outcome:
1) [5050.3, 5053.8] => 12.57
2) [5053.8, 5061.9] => 12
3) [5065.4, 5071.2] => 12.98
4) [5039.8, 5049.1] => 13.09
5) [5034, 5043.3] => 13.05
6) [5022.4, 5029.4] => 12.4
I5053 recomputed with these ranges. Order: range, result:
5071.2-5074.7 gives 10.1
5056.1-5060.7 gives 10.8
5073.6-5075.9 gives 11.4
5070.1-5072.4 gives 9.19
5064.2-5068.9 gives 12.3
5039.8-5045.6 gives 11.6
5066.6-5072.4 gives 10.9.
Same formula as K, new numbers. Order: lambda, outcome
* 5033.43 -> 10.25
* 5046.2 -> 13.03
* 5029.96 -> 11.01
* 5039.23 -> 11.62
